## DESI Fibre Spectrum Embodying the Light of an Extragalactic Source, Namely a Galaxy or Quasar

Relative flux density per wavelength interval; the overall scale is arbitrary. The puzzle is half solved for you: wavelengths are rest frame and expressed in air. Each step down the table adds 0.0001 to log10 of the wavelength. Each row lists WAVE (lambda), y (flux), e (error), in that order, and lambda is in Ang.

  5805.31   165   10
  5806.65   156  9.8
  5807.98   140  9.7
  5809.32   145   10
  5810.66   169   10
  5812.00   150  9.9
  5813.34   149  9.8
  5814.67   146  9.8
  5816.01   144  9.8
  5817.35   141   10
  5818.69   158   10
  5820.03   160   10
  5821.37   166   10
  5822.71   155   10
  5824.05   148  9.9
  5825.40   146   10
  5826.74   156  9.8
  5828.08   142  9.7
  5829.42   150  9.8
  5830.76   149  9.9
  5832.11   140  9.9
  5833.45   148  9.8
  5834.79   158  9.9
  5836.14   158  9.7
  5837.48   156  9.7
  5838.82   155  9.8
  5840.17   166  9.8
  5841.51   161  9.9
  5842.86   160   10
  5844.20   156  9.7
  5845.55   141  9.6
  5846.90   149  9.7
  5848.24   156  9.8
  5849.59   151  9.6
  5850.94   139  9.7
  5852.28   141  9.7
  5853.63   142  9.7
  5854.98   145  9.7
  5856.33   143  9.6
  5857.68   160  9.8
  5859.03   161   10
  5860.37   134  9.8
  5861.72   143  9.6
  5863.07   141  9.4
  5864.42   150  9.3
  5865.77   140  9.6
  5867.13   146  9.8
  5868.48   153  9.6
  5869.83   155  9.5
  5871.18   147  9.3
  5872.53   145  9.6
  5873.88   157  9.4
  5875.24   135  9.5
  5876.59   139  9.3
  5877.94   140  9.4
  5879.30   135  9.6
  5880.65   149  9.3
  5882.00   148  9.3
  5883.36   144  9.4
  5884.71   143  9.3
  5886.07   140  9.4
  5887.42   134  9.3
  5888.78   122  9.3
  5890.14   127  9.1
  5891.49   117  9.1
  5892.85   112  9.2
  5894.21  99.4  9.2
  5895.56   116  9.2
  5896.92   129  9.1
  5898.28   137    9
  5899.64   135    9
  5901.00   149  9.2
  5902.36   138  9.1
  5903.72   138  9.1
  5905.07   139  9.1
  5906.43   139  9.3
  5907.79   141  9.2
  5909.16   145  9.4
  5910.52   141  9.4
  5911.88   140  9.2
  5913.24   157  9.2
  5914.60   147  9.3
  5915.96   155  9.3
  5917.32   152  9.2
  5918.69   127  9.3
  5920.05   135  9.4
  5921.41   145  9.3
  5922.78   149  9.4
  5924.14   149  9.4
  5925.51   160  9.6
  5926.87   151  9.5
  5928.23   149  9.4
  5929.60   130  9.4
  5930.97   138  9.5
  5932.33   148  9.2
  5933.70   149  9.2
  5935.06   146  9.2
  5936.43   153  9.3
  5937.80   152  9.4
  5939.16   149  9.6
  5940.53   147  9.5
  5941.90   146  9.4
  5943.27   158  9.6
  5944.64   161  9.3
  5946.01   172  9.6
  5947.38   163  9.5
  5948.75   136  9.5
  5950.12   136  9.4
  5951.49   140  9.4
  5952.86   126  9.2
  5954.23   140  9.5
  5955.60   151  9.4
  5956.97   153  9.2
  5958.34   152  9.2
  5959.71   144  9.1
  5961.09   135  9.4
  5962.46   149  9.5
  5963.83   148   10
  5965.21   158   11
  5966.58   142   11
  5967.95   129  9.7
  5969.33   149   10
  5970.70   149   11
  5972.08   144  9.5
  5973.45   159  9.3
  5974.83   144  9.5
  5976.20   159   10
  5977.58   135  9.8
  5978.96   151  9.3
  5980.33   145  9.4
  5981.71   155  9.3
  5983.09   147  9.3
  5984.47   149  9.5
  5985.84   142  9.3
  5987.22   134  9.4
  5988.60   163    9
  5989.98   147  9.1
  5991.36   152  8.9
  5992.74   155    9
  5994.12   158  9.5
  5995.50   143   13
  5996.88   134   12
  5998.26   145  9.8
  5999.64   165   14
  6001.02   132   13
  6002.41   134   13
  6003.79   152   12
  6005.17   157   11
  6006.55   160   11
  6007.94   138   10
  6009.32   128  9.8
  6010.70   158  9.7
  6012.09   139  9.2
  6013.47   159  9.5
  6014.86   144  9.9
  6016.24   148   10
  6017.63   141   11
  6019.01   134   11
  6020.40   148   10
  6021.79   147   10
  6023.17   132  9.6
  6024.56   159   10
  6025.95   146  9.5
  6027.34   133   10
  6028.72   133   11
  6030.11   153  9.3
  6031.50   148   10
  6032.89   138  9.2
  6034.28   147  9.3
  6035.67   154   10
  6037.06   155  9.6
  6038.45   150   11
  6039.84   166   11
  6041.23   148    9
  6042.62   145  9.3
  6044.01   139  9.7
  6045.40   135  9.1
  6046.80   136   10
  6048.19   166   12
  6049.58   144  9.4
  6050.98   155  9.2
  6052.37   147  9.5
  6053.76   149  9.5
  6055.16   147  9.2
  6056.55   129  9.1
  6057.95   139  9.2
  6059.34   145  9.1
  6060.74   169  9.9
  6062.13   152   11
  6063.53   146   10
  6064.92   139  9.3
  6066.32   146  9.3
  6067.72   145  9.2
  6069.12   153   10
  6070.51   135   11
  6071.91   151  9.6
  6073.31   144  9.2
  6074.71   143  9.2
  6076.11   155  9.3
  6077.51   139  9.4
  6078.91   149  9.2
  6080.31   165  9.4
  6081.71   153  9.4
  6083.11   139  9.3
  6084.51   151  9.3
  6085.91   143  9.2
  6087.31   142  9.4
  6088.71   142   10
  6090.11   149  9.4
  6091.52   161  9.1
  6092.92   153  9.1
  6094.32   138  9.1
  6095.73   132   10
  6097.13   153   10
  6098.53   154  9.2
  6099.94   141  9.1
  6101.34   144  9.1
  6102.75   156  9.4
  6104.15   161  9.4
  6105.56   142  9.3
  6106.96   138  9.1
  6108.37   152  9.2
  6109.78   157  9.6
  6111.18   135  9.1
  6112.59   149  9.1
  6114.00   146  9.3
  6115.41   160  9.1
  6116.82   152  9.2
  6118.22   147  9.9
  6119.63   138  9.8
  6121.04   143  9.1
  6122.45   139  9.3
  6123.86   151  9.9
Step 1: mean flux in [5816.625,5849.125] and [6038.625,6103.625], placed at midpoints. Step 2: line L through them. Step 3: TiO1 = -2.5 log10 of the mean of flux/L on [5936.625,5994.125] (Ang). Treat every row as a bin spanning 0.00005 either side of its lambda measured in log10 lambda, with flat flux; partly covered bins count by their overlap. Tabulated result 0.01 mag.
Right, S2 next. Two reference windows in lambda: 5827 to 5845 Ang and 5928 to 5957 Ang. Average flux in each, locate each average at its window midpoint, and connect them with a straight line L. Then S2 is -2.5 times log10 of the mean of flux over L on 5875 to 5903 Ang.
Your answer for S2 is 0.14 mag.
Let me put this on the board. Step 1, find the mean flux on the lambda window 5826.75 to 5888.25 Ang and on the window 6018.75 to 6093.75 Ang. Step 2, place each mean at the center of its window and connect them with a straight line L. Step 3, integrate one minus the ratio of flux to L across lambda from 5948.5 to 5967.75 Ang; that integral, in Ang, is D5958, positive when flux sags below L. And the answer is 0.51 Ang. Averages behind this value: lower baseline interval 148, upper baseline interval 147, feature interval 143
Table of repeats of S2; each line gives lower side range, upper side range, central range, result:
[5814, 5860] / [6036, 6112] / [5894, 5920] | 0.09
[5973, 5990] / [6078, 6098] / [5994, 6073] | 0.01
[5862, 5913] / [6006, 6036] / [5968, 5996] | -0.04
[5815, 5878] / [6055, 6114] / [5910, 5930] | 0.02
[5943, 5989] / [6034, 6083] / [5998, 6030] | 0.02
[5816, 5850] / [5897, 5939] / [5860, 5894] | 0.07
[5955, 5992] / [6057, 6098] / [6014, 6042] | 0.01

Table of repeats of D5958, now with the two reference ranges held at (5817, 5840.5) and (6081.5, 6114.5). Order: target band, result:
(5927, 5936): 0.4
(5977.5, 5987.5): 0.3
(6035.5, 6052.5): -0.1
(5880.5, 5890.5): 0.9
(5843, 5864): 0.7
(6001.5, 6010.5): 0.2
